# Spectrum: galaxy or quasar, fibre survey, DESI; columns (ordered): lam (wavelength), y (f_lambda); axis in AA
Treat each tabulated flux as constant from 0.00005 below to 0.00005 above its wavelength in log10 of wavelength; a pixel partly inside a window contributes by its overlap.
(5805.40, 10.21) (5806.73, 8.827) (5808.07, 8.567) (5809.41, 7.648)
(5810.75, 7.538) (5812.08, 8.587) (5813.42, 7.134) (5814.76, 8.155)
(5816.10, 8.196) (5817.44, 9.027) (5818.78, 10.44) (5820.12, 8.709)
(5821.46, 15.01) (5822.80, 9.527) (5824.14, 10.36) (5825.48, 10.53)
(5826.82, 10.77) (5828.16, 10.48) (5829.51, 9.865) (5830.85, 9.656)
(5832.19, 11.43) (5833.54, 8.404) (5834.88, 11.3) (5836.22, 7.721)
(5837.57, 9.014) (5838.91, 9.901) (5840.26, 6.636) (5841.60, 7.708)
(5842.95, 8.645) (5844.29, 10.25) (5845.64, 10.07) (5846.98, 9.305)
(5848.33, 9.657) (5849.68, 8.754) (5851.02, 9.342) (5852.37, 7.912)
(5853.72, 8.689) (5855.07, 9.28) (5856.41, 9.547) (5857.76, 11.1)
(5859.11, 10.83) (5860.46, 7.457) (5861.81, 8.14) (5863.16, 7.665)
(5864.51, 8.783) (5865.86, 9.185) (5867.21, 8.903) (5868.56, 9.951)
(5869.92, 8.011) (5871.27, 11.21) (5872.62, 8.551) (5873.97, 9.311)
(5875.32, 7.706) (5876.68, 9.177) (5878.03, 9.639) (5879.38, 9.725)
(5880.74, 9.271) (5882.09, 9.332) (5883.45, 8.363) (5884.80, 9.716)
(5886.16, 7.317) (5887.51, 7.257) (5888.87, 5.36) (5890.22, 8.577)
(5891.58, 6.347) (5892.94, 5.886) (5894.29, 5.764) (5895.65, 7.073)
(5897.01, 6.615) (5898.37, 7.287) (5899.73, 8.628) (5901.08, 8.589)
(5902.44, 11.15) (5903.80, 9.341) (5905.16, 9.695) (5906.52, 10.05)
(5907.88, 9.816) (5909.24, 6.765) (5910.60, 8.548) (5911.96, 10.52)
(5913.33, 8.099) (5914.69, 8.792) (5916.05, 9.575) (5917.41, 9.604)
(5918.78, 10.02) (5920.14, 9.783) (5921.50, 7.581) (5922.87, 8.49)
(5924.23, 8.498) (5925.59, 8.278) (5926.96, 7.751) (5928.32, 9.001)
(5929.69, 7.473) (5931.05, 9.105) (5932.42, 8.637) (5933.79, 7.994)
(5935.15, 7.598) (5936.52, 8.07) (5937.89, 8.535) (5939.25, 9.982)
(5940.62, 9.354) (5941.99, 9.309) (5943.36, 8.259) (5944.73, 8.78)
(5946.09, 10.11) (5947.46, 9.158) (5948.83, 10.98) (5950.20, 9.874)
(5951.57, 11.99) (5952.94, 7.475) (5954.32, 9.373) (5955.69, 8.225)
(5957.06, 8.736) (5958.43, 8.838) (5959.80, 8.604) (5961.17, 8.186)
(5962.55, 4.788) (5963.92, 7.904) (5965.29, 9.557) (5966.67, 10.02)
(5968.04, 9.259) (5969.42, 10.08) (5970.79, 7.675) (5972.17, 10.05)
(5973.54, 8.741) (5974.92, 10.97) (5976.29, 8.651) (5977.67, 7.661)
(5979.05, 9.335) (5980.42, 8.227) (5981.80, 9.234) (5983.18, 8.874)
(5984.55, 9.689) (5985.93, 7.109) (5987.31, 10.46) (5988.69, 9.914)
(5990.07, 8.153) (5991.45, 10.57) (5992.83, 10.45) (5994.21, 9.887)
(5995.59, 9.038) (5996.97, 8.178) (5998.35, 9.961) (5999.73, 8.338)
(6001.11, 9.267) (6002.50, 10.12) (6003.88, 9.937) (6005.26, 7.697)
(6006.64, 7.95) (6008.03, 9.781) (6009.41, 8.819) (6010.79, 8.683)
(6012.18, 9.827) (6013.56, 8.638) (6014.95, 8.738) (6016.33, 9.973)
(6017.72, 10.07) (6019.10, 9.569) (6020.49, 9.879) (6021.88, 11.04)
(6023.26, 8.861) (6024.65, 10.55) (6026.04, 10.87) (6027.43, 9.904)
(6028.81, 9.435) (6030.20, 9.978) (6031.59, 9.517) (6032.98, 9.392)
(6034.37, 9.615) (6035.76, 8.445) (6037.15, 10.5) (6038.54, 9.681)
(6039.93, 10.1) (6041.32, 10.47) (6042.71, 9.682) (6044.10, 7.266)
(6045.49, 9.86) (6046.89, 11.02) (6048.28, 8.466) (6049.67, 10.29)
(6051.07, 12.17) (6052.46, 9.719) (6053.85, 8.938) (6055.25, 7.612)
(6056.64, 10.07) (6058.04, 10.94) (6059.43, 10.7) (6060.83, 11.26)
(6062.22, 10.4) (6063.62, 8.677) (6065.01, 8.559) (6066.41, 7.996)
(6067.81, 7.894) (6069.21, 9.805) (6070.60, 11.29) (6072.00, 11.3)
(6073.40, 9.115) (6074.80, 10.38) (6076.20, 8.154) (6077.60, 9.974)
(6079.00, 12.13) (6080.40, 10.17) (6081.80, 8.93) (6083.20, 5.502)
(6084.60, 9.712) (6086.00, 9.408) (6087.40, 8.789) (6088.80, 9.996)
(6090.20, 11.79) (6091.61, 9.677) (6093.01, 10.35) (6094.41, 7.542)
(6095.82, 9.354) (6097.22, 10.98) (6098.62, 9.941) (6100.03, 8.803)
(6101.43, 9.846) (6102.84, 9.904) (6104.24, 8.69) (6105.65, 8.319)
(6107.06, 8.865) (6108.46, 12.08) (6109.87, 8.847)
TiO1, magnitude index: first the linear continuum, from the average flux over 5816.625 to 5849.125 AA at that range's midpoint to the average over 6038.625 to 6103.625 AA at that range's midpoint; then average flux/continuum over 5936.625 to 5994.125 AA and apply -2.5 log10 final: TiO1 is 0.07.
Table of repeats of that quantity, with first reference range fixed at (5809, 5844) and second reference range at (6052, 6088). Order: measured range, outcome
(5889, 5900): 0.34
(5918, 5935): 0.11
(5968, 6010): 0.03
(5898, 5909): 0.01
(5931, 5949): 0.06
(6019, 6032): -0.06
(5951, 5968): 0.10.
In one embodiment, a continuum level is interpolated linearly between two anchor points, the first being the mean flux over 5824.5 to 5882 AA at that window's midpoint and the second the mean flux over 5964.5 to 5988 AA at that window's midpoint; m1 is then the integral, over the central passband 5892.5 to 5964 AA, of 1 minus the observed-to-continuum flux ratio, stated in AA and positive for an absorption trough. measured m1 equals 4.1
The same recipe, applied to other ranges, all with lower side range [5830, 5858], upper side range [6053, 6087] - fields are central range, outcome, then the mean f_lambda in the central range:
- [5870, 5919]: 3.9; 8.55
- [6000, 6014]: 0.6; 9.06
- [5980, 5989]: 0.3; 9.06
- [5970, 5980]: 0.4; 9.01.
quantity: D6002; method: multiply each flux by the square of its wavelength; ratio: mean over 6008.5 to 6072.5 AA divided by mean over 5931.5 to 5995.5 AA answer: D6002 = 1.10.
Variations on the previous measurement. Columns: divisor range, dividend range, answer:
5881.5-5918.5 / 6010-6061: 1.23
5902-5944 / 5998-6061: 1.12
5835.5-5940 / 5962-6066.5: 1.13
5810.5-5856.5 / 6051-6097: 1.11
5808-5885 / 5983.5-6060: 1.10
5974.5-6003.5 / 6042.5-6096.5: 1.07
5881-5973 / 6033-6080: 1.18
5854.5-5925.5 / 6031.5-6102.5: 1.18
